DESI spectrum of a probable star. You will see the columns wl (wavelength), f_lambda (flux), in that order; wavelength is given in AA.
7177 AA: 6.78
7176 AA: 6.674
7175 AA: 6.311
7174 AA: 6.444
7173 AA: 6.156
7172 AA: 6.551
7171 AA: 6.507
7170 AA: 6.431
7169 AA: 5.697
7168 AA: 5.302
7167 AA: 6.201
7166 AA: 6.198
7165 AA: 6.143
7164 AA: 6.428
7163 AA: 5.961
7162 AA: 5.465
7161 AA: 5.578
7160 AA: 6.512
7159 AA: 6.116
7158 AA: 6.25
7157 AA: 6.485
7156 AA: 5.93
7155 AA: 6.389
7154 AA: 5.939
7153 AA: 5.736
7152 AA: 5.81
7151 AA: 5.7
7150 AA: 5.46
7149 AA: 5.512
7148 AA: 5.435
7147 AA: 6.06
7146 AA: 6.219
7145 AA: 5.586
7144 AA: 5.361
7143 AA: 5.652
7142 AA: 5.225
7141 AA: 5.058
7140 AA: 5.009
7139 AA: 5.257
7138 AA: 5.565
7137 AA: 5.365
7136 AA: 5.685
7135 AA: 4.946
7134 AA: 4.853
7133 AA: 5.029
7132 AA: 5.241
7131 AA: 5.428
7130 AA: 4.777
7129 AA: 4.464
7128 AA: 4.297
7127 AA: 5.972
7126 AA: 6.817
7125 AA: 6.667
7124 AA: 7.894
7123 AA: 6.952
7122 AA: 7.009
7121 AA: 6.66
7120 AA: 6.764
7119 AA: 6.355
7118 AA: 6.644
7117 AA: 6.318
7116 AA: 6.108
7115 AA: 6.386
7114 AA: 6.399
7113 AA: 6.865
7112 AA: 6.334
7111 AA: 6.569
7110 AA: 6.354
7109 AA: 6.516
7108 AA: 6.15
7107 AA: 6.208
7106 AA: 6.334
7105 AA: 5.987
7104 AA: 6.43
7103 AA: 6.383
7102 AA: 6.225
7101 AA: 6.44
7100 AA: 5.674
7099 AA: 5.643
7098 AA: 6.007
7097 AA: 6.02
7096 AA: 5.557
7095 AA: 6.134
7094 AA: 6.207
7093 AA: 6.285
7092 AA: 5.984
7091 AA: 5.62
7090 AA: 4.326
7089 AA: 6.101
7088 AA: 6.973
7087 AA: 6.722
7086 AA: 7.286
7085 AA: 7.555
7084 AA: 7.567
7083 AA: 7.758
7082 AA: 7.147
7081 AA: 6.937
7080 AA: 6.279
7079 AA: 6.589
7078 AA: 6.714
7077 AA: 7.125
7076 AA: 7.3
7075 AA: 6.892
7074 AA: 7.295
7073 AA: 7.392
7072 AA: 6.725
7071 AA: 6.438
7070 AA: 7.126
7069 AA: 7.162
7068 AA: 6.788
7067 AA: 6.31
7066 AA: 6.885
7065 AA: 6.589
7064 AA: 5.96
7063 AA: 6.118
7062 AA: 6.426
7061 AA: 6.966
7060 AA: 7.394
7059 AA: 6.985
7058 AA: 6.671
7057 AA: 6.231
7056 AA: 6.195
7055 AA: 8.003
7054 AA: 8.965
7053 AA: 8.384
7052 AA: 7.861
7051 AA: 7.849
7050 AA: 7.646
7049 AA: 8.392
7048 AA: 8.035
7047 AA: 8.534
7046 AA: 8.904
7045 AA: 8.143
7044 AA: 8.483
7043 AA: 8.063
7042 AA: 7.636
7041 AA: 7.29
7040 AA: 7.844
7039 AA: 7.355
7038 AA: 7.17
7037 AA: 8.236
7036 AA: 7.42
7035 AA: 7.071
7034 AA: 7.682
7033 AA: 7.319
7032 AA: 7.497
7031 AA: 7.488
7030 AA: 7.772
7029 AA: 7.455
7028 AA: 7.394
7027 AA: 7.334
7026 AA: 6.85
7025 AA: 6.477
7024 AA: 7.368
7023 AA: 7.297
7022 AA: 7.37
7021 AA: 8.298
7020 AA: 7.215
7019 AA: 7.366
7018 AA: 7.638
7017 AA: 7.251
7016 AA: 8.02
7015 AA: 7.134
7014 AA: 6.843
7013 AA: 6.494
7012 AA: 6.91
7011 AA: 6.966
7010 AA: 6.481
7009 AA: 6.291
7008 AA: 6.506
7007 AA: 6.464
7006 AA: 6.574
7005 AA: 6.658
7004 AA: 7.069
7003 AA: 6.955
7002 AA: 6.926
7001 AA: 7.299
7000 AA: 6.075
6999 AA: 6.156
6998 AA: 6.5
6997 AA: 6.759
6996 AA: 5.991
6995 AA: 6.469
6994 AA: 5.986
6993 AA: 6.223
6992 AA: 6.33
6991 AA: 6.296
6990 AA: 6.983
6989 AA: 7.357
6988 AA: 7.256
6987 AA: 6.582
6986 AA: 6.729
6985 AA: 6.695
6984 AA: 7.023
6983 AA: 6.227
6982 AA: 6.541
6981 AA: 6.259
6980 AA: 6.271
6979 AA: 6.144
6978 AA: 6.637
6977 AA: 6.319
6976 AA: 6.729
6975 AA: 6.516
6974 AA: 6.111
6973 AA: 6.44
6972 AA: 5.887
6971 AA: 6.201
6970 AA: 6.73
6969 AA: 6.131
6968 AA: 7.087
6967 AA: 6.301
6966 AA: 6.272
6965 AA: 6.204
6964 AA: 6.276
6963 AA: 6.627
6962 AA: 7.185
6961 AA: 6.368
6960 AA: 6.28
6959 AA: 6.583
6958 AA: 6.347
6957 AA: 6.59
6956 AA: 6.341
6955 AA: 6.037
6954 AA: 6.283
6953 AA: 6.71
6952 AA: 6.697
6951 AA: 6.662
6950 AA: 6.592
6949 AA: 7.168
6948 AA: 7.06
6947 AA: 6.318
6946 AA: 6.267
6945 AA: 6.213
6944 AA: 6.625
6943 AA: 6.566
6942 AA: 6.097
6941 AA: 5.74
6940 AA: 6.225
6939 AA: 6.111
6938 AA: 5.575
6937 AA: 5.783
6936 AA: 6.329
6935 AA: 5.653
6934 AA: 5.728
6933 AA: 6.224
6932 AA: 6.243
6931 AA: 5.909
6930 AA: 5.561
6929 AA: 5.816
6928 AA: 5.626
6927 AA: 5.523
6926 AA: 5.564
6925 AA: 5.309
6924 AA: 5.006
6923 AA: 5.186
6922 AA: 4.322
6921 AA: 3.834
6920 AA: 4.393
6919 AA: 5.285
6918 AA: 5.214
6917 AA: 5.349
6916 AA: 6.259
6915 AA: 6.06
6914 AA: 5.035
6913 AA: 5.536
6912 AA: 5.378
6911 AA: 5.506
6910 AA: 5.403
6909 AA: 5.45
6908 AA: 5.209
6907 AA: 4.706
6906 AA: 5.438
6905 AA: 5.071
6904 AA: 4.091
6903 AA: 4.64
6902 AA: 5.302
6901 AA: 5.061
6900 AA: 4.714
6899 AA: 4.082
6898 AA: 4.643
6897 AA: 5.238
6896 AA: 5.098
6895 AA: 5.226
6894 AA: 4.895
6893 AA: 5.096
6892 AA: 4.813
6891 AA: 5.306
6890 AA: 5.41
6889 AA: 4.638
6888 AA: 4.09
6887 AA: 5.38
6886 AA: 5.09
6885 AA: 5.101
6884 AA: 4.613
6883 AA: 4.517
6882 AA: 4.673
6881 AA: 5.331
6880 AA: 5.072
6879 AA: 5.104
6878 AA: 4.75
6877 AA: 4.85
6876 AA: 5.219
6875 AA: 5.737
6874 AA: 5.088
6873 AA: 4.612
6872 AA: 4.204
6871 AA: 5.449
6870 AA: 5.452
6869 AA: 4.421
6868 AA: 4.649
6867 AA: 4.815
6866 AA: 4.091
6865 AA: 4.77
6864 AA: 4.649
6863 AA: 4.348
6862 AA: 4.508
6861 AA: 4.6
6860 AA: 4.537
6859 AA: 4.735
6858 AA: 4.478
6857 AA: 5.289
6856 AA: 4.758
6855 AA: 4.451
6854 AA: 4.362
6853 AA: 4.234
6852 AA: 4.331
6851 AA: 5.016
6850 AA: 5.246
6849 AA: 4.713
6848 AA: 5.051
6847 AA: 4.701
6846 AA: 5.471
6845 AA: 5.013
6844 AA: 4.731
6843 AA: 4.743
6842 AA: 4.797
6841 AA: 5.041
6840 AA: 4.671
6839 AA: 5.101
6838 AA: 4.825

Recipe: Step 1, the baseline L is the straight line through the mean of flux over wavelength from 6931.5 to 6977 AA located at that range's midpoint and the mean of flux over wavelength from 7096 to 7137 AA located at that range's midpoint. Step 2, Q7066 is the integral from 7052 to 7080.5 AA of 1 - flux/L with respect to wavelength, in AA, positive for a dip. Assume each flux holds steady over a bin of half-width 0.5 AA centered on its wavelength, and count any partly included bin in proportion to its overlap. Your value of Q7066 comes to -3.6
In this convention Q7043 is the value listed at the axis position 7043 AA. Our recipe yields 8.063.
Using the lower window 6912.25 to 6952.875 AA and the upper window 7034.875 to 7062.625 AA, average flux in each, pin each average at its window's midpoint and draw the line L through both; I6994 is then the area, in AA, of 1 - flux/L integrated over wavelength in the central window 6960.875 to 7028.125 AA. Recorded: 0.8 AA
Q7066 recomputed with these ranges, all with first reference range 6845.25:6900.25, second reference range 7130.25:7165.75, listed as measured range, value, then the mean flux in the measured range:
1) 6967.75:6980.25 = -3.04 AA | 6.39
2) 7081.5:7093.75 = -2.50 AA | 6.6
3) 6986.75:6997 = -2.69 AA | 6.56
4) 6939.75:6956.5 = -4.60 AA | 6.45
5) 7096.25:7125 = -4.44 AA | 6.41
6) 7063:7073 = -2.30 AA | 6.67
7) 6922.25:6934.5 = -1.50 AA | 5.61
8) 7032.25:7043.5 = -4.68 AA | 7.55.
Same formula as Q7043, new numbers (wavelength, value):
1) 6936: 6.329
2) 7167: 6.201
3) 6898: 4.643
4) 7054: 8.965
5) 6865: 4.77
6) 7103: 6.383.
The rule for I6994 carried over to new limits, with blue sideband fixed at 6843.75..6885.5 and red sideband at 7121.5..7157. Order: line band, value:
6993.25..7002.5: -2.2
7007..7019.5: -4.0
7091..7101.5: -0.8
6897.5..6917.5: -0.8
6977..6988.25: -3.0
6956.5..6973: -4.3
